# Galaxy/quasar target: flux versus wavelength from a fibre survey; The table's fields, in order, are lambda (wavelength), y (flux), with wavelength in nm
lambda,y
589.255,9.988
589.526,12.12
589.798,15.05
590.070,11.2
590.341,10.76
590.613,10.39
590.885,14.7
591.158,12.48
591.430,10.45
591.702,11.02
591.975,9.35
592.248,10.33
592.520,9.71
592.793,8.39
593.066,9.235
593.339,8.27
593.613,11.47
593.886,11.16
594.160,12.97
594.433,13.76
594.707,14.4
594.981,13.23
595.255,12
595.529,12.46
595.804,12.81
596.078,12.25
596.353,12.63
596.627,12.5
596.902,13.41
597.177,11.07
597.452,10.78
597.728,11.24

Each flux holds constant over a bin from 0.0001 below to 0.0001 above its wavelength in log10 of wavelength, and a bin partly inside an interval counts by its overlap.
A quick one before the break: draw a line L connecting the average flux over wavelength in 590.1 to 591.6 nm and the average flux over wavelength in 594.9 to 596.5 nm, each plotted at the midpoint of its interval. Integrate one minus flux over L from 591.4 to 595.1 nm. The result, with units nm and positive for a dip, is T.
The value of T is 0.351 nm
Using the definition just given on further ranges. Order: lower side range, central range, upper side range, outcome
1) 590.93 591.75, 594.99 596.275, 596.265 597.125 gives 0.002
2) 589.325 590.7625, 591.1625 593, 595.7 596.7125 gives 0.310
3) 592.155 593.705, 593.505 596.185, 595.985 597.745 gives -0.491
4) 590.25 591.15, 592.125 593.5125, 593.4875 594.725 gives 0.355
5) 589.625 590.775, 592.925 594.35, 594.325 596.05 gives 0.221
